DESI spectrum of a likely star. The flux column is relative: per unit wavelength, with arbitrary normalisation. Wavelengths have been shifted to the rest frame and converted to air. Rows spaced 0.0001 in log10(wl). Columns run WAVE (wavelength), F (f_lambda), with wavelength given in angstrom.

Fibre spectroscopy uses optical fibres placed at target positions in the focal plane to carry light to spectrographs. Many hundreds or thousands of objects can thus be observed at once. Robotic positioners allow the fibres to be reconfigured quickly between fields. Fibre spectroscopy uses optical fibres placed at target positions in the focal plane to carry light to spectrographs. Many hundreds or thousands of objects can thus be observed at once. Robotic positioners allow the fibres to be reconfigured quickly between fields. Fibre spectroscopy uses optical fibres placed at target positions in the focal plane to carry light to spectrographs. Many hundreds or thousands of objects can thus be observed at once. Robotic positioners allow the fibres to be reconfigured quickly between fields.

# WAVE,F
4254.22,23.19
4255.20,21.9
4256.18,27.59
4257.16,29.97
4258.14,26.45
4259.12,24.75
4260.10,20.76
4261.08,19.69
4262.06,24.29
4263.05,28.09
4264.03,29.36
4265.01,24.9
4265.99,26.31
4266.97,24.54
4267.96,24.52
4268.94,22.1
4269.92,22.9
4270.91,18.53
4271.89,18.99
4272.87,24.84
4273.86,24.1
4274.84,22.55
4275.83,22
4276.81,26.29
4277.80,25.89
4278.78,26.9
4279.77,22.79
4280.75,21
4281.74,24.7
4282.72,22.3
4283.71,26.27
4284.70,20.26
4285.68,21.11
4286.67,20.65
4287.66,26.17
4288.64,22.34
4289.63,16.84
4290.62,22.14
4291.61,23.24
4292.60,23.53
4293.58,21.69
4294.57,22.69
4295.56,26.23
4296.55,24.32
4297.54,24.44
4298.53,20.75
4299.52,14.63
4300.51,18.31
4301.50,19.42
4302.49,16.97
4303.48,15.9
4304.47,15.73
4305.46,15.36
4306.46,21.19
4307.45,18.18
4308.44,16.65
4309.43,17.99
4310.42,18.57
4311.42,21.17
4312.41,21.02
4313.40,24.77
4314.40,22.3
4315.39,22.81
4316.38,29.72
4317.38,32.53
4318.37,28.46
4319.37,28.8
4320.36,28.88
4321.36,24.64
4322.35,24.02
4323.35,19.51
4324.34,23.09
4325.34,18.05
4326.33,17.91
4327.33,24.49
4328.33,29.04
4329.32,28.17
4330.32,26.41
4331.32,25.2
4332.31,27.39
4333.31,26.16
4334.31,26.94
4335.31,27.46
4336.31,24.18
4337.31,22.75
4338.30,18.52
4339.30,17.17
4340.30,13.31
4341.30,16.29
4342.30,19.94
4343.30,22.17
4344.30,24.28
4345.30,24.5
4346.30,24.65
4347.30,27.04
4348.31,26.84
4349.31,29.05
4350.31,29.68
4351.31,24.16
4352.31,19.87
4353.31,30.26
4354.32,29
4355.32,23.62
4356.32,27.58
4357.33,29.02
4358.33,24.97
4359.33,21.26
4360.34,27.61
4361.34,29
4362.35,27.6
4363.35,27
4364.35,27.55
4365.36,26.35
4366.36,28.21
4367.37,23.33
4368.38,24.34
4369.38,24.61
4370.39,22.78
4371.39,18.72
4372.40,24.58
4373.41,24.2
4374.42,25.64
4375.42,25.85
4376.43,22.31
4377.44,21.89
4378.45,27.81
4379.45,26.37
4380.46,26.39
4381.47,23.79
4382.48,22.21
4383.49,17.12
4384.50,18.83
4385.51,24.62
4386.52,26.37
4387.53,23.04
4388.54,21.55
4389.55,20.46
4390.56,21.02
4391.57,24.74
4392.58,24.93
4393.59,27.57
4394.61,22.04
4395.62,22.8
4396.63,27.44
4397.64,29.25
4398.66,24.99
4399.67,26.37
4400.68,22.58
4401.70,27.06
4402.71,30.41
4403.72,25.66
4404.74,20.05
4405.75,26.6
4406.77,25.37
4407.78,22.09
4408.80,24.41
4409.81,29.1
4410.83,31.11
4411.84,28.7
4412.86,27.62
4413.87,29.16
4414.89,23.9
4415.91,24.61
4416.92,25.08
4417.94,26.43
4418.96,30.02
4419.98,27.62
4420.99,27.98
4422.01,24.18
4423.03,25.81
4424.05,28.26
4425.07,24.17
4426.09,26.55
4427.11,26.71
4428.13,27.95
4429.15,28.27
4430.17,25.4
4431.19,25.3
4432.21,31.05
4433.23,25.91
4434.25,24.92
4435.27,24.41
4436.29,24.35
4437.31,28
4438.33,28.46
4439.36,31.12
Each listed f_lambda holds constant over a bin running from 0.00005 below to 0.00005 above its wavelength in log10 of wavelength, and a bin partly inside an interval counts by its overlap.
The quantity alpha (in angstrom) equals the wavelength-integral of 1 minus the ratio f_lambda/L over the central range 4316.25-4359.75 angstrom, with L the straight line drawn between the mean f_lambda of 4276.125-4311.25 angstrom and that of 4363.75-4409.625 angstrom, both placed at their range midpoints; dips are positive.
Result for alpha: -3.80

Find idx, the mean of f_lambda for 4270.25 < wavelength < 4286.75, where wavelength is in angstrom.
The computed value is 22.9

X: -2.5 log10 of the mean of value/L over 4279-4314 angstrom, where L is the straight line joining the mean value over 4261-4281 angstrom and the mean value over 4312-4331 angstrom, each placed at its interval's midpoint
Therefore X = 0.17 mag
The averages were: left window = 24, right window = 25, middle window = 20.9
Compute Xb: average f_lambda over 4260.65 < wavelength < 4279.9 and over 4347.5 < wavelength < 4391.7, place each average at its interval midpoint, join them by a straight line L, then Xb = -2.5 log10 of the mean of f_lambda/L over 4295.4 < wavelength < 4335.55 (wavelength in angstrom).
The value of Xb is 0.08 mag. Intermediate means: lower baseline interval 24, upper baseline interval 24.8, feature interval 22.7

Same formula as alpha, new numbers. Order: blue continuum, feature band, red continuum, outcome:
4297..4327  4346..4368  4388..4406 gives -3.2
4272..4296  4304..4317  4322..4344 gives 1.3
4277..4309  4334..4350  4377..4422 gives 0.1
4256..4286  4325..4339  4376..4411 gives -0.1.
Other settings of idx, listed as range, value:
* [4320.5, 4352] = 23.7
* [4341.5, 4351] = 25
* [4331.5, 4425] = 24.9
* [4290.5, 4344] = 22.3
